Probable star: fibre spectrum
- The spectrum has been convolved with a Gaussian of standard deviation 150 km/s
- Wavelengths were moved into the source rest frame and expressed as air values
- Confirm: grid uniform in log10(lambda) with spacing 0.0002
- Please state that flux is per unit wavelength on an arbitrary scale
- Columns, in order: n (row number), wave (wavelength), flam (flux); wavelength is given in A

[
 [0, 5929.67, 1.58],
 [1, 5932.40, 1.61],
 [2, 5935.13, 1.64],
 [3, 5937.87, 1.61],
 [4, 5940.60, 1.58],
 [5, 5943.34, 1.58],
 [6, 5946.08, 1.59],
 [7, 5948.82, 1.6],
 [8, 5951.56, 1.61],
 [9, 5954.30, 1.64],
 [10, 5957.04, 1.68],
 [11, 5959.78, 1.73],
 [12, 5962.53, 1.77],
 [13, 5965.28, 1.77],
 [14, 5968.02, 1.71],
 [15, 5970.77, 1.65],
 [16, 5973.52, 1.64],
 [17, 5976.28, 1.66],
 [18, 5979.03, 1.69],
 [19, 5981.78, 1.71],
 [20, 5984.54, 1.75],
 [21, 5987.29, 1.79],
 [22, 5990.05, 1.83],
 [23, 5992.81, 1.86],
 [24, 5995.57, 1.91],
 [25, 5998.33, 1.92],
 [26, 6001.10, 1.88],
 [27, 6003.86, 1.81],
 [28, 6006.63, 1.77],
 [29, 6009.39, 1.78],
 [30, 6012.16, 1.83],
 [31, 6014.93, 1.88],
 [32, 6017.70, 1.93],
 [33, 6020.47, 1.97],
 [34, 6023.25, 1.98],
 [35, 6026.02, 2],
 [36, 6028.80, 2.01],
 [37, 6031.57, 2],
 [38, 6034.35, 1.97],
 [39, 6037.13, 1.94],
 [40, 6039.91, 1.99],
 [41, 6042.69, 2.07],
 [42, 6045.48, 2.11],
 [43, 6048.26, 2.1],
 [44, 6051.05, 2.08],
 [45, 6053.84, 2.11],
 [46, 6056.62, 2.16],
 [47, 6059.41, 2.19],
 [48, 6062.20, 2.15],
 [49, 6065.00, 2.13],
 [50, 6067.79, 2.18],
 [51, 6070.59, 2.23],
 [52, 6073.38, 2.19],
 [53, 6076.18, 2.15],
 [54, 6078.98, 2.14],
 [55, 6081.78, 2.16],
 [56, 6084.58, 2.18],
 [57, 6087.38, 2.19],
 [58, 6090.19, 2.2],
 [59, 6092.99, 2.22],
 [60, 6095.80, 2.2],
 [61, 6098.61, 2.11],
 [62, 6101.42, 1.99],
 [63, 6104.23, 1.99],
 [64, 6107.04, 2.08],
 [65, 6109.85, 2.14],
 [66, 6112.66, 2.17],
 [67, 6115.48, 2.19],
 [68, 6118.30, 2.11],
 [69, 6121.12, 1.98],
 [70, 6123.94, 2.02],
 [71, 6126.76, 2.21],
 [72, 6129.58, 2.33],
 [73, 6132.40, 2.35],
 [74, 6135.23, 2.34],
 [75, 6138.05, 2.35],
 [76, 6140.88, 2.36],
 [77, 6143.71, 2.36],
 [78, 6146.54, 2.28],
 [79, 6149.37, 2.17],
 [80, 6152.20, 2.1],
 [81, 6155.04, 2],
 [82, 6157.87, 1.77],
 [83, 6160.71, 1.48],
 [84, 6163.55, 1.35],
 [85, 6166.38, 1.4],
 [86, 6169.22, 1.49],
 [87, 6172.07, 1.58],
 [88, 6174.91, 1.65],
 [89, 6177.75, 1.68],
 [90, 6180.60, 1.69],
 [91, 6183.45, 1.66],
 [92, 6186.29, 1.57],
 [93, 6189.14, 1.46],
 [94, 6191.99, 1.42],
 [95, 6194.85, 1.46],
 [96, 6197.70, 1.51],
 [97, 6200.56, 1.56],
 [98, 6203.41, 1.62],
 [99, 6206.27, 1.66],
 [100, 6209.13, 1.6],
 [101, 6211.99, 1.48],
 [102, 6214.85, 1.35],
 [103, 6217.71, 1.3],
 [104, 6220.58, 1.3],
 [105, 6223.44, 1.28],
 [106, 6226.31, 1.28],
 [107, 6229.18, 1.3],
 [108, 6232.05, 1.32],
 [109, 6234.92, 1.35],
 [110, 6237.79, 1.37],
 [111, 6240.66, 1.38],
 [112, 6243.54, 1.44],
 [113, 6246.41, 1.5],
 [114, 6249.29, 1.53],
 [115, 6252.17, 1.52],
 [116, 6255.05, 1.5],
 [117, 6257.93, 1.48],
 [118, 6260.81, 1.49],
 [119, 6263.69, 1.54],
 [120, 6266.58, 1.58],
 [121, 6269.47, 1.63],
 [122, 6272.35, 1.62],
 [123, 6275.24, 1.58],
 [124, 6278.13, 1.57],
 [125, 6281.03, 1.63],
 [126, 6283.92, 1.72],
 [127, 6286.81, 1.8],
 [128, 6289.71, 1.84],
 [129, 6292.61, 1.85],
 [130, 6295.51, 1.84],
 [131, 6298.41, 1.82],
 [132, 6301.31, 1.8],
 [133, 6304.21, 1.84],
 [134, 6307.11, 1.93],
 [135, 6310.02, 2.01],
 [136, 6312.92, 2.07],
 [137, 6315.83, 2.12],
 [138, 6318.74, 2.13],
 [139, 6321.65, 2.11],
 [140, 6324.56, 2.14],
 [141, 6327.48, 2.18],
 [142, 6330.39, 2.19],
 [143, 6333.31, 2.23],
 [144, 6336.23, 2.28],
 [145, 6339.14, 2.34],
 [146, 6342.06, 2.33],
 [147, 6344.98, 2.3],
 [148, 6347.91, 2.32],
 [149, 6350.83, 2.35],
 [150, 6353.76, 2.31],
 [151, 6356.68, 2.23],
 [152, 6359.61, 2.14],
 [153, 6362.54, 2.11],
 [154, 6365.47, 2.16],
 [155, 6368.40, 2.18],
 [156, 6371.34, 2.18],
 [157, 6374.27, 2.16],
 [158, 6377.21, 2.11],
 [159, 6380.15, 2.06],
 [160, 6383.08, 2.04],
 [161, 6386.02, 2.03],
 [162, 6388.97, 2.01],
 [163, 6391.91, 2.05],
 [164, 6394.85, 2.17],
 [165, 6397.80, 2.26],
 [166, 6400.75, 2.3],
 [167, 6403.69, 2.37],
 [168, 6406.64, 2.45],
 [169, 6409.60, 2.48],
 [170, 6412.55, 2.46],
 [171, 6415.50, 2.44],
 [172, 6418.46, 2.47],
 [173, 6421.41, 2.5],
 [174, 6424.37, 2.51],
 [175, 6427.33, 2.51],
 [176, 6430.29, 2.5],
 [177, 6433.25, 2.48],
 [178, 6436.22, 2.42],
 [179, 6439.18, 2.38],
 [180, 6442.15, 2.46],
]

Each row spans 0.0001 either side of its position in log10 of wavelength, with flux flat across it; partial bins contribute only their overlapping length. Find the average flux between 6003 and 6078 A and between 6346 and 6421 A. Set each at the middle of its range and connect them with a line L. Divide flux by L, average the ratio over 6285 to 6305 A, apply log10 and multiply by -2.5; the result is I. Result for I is 0.20 mag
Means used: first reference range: 2.03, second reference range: 2.24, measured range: 1.82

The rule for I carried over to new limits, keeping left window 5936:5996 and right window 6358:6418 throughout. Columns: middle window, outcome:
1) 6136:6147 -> -0.22 mag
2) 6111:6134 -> -0.15 mag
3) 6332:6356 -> -0.07 mag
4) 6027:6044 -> -0.12 mag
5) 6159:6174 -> 0.30 mag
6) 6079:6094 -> -0.19 mag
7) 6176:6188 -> 0.19 mag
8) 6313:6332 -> 0.00 mag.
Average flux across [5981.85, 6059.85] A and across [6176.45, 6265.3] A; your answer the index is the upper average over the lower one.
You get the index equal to 0.76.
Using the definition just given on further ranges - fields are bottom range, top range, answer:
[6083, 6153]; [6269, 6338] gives 0.88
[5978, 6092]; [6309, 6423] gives 1.11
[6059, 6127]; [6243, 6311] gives 0.78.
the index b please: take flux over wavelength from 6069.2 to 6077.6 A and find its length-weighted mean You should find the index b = 2.19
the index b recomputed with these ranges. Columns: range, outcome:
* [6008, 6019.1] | 1.86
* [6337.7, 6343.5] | 2.33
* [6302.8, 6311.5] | 1.93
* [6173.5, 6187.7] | 1.65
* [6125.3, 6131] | 2.27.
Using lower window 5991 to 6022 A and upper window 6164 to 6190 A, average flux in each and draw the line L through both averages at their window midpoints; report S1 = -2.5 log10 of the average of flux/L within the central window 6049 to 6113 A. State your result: -0.229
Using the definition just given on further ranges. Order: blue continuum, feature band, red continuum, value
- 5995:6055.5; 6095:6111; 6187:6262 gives -0.18 mag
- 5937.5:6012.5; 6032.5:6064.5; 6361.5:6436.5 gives -0.14 mag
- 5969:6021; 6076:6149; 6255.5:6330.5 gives -0.21 mag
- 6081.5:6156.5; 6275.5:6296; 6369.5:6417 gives 0.26 mag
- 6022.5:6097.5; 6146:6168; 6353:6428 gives 0.20 mag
